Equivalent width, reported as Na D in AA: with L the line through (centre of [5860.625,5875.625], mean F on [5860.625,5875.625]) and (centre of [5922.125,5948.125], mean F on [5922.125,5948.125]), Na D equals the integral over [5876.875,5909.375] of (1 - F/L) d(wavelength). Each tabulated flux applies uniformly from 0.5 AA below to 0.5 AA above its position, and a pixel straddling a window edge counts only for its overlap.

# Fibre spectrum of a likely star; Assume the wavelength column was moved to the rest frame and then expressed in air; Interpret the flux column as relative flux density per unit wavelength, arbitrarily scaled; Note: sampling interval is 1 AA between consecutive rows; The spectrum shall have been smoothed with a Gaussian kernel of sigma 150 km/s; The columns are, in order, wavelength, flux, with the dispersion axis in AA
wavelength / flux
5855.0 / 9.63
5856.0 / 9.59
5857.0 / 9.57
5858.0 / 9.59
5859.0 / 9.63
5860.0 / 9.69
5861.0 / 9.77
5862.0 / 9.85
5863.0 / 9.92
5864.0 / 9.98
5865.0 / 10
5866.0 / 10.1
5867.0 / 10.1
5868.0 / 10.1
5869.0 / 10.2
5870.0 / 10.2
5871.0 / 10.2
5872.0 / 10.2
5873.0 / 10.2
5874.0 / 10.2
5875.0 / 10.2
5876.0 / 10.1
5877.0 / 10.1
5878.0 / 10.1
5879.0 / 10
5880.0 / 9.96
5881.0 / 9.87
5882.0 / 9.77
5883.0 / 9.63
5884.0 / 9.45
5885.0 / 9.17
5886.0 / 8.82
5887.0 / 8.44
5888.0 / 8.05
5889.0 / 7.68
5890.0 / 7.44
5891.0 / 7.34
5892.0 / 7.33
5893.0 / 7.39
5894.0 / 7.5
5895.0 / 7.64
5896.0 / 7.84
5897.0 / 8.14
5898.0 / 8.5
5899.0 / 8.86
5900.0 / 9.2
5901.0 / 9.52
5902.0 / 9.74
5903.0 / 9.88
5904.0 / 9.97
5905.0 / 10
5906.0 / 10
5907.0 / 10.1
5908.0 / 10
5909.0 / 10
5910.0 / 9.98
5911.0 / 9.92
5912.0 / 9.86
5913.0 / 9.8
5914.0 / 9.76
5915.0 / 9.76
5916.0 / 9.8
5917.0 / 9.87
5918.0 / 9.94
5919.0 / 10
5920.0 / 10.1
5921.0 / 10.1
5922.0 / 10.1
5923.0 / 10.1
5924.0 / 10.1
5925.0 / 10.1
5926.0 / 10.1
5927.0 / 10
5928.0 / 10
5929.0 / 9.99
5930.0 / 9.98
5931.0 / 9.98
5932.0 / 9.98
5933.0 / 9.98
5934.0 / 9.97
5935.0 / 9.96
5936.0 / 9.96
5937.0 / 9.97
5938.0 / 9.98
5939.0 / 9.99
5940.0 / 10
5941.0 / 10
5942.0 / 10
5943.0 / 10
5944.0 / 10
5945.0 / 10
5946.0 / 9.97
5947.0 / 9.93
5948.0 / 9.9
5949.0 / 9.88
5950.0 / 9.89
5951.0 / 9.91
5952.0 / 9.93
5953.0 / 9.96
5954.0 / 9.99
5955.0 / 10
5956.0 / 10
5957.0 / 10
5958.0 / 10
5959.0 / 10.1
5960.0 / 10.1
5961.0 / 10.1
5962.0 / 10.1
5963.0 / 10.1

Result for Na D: 3.4 AA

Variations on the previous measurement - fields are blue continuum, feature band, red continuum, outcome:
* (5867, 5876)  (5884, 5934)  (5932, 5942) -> 3.5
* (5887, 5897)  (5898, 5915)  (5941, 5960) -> -3.1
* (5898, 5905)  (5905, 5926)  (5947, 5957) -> -0.8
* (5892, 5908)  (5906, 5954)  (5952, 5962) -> -2.4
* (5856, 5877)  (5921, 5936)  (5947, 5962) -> -0.1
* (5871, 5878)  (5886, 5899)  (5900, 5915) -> 2.8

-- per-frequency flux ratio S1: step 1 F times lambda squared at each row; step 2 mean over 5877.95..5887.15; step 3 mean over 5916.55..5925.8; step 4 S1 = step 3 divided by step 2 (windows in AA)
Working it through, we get 1.07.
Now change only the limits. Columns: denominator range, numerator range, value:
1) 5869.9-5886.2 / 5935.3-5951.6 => 1.03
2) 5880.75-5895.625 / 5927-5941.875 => 1.22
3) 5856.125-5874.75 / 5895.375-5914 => 0.97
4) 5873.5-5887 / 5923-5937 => 1.04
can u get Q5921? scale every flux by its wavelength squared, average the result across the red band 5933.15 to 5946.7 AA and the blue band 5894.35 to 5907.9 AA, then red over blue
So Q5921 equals 1.10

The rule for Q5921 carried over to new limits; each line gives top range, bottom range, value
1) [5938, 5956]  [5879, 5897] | 1.20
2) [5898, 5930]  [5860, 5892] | 1.05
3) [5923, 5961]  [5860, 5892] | 1.07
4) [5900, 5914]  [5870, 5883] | 0.99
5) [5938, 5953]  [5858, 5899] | 1.10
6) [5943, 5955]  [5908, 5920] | 1.02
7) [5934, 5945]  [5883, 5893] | 1.24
